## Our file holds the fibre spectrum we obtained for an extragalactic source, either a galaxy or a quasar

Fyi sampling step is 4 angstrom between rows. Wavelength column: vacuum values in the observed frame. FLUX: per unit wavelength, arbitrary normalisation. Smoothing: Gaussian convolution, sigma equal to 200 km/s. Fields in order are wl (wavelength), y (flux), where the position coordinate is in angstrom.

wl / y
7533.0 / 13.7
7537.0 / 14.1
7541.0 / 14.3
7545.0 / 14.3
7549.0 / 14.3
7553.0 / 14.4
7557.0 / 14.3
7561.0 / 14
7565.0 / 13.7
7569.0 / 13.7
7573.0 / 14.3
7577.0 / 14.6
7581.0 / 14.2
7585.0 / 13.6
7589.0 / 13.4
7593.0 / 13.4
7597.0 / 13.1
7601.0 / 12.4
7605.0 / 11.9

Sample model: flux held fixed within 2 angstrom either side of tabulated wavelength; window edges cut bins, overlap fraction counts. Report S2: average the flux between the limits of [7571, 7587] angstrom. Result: 14.2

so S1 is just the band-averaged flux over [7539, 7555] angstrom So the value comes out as 14.3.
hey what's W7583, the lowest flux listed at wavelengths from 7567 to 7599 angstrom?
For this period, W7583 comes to 13.1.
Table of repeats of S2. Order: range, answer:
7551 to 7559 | 14.4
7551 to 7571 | 14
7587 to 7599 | 13.3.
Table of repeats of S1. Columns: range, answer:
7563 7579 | 14.1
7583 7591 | 13.5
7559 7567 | 13.8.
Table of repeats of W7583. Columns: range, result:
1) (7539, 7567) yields 13.7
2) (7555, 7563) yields 14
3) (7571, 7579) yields 14.3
